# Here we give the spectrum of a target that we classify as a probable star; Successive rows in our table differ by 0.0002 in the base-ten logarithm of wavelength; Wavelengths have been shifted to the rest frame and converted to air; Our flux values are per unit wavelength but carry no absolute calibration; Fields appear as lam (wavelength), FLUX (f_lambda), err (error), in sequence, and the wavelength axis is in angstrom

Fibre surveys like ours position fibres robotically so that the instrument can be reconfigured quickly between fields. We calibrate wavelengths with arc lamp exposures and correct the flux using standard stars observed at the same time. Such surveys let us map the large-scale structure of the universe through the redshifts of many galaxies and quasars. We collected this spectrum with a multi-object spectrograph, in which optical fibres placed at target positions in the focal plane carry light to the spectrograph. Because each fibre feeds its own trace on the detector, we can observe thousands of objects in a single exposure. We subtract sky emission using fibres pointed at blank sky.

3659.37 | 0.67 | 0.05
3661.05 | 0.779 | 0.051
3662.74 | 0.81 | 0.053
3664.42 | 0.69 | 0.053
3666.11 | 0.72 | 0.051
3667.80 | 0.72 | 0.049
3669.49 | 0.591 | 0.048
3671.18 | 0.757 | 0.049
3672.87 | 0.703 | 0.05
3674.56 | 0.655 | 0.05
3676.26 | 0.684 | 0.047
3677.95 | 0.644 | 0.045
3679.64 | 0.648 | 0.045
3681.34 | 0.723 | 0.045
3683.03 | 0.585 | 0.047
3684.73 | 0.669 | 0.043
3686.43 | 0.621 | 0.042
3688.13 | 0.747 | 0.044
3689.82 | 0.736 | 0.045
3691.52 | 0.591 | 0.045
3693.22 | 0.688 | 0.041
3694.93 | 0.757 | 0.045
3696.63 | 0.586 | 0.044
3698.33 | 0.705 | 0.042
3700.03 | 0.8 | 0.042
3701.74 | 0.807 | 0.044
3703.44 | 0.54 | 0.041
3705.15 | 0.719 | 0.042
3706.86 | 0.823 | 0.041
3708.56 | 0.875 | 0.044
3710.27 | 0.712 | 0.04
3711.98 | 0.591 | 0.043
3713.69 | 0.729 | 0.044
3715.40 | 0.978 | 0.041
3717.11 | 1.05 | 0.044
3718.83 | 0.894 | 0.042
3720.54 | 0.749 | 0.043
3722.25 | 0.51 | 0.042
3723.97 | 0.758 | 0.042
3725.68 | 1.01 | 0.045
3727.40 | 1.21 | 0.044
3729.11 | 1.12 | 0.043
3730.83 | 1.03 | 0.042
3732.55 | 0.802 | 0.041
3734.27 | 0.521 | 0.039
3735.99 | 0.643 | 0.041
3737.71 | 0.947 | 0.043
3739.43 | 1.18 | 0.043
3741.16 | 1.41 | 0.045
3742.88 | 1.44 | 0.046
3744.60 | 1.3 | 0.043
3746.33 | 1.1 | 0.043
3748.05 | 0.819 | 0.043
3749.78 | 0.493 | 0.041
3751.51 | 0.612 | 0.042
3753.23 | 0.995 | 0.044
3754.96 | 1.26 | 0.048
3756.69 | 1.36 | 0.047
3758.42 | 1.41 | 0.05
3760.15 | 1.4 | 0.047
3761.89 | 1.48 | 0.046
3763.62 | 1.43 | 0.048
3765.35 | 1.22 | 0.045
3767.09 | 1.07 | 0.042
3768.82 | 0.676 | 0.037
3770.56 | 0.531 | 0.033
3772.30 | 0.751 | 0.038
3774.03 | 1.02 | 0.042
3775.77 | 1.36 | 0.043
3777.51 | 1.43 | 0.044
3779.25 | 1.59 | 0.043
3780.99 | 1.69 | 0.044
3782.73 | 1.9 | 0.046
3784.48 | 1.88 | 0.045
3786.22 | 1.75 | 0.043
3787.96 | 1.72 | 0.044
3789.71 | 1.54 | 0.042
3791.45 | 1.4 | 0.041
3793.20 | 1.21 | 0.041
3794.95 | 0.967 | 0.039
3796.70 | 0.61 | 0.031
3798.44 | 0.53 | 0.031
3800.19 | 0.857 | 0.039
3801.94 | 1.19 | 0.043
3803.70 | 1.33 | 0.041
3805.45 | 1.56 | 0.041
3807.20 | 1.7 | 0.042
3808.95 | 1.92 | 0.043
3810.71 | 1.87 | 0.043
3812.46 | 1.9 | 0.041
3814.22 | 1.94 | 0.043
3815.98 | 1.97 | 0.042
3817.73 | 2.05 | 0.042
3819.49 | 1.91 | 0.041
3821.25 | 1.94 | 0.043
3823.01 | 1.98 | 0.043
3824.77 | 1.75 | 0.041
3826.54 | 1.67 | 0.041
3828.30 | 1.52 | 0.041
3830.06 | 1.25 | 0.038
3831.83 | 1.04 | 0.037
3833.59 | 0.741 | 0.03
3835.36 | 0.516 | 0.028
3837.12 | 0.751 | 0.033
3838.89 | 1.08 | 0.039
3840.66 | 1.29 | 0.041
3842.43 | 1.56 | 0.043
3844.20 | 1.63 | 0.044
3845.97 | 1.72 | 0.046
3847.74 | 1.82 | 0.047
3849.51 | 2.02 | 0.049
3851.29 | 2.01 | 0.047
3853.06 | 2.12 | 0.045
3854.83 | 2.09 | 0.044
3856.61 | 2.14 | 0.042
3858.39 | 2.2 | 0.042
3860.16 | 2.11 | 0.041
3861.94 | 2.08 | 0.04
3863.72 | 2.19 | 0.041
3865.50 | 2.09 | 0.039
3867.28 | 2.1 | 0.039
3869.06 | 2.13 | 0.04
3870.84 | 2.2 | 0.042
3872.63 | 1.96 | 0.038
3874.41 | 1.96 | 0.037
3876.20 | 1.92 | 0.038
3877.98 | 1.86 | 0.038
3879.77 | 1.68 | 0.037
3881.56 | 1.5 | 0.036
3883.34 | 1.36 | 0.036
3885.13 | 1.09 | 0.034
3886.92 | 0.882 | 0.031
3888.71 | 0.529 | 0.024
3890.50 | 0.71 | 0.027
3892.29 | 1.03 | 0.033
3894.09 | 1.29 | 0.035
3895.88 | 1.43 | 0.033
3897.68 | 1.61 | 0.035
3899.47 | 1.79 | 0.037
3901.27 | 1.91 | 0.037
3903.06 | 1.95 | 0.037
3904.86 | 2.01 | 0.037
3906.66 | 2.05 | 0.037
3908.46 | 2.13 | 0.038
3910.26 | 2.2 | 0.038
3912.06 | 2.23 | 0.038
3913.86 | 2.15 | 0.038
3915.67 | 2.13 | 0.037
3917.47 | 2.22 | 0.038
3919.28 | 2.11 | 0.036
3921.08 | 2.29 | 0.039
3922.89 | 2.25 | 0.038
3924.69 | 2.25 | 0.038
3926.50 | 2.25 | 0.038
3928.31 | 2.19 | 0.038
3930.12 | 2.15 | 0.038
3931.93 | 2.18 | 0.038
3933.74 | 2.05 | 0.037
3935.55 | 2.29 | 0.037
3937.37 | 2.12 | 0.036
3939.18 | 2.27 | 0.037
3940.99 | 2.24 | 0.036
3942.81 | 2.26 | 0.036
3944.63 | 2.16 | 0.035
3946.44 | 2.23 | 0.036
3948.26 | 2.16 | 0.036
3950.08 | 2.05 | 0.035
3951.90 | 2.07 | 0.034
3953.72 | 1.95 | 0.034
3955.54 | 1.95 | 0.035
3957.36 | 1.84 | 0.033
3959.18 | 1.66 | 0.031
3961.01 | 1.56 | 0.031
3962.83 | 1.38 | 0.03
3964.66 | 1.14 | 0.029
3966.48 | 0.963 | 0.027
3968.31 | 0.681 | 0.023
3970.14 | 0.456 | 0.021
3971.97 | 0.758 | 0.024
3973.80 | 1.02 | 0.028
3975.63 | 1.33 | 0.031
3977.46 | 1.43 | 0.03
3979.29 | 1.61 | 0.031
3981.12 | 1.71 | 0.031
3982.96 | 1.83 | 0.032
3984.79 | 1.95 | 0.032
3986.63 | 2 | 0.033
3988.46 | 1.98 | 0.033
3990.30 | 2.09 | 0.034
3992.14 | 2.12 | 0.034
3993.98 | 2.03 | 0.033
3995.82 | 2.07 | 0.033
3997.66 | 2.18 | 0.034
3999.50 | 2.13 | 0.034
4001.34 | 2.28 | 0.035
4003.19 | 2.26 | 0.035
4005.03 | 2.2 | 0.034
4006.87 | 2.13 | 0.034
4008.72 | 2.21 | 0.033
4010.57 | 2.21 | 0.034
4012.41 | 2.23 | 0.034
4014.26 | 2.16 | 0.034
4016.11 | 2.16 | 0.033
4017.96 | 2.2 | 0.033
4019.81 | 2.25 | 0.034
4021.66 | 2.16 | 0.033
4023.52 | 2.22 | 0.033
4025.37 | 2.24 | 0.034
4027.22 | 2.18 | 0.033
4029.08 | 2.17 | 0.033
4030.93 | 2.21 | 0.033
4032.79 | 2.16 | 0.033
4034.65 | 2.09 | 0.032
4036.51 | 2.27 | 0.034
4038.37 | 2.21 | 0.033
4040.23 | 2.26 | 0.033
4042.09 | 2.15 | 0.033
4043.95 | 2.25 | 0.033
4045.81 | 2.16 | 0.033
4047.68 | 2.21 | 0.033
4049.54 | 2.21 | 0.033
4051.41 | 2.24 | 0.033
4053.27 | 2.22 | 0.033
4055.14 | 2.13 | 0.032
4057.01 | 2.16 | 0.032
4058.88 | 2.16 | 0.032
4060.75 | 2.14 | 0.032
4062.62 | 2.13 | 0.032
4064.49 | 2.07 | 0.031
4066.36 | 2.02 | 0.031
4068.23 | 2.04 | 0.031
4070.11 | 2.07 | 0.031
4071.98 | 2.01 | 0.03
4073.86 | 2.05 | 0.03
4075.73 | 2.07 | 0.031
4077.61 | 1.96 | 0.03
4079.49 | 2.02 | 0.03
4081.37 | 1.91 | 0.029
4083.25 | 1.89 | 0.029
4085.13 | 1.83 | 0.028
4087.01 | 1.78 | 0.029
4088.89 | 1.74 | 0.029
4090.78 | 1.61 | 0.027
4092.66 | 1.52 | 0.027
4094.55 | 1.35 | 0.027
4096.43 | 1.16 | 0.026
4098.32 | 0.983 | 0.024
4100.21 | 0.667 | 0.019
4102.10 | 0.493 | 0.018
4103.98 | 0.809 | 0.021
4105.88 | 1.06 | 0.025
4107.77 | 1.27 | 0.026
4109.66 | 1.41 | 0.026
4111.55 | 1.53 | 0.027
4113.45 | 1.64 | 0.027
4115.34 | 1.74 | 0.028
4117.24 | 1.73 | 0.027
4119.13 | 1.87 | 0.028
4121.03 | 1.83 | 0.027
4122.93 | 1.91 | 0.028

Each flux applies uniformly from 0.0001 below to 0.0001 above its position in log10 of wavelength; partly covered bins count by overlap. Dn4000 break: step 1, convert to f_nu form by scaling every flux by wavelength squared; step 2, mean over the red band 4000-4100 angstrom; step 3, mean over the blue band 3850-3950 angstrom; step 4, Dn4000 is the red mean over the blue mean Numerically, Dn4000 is 1.13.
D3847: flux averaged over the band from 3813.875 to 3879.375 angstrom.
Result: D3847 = 1.76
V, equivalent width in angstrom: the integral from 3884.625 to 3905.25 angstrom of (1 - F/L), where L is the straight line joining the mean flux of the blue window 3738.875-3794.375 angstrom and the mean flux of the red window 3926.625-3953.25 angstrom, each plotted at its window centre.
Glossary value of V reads 6.4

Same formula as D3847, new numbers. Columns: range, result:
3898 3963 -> 2.08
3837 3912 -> 1.73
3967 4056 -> 1.98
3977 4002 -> 1.96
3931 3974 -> 1.74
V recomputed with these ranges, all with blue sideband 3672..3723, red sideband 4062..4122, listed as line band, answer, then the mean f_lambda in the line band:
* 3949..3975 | -1.4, 1.39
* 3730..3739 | 0.0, 0.807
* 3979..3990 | -3.9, 1.87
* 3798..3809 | -3.6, 1.28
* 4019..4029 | -5.0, 2.21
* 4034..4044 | -4.6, 2.2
